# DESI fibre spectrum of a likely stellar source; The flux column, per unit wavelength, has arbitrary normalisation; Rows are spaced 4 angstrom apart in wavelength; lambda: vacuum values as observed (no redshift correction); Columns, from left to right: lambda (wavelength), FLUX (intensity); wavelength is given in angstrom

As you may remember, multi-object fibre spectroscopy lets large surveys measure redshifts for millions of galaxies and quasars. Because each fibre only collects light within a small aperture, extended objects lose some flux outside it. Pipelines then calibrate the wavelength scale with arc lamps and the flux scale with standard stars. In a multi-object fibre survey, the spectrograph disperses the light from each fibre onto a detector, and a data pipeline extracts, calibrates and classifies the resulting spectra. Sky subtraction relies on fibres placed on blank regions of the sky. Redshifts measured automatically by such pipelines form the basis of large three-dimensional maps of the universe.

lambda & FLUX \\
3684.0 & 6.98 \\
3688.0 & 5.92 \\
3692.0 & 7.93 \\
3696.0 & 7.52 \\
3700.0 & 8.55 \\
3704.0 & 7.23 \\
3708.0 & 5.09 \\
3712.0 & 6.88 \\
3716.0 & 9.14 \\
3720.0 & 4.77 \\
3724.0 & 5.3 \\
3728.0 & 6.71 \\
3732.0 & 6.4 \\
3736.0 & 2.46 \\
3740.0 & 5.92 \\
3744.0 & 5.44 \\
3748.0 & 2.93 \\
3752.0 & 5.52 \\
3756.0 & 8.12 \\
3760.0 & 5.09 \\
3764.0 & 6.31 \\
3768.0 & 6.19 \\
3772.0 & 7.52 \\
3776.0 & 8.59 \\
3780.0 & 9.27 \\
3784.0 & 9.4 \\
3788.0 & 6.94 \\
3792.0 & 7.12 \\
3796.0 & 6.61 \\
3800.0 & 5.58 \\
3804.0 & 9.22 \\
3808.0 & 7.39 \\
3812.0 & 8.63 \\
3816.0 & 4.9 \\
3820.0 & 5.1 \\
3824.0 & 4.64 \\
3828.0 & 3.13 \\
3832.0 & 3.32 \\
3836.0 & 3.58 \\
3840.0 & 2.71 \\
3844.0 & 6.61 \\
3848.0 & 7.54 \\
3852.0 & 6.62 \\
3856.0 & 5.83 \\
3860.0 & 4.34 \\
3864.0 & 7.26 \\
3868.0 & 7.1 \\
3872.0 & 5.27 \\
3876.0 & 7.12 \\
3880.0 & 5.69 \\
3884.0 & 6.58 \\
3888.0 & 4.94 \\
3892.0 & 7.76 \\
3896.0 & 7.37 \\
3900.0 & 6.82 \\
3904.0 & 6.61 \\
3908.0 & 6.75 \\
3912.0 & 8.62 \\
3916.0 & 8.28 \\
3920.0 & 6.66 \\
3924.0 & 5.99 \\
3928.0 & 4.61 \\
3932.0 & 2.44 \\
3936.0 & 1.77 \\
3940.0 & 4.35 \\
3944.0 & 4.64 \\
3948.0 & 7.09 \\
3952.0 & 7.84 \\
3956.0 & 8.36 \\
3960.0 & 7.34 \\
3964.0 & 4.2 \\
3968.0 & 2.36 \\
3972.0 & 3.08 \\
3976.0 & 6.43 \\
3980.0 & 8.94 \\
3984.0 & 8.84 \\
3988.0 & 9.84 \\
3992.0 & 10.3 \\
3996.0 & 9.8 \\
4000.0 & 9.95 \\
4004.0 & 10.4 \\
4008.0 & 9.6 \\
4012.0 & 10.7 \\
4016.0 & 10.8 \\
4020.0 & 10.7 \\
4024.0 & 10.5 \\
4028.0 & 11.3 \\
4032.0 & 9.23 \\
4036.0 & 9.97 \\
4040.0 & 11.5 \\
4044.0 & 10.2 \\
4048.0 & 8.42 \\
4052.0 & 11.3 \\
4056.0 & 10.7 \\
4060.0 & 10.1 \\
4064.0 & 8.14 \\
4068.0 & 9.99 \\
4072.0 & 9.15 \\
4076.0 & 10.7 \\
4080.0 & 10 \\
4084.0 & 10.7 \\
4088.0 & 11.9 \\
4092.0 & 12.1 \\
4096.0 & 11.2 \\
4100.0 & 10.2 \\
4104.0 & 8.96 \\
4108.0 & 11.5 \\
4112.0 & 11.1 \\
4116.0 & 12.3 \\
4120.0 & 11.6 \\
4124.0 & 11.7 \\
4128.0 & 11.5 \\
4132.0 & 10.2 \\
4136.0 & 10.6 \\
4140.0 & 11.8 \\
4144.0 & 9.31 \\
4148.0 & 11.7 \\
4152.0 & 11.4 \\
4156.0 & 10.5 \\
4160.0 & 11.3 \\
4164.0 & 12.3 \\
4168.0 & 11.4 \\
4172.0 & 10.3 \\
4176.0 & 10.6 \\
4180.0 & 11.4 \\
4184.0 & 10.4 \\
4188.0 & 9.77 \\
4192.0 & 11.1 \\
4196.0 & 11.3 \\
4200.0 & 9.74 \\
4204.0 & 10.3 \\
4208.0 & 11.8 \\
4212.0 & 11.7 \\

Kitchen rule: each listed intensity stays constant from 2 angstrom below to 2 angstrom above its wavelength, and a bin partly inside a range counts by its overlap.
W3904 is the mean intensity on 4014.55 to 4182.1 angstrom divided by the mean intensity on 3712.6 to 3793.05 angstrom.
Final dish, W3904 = 1.7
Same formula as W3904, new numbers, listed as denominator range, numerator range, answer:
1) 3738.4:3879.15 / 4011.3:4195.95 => 1.73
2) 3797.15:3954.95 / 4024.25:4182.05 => 1.81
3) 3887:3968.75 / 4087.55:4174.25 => 1.85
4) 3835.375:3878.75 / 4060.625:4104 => 1.76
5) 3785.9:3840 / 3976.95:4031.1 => 1.75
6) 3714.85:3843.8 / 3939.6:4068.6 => 1.44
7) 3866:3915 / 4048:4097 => 1.54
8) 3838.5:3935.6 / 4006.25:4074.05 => 1.64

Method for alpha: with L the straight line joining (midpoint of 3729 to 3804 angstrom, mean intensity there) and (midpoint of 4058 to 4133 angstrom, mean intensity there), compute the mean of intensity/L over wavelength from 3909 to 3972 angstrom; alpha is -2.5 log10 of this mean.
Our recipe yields 0.48 mag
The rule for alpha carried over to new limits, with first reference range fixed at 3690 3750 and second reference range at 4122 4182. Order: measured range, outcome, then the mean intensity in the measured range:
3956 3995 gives 0.29 mag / 6.97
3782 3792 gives -0.15 mag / 7.96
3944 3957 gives 0.21 mag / 7.24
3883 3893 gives 0.27 mag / 6.28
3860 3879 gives 0.22 mag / 6.39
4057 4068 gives 0.07 mag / 9.42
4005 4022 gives -0.10 mag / 10.4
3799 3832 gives 0.21 mag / 5.92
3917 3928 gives 0.34 mag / 6.19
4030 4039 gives -0.01 mag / 9.81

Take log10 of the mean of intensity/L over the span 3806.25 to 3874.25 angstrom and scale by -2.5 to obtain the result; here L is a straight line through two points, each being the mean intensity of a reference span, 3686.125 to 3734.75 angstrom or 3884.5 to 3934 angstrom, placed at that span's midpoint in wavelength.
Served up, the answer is 0.18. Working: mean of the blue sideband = 6.72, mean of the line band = 5.53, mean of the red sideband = 6.41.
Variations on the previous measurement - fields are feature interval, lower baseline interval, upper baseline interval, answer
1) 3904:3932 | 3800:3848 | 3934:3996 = -0.06 mag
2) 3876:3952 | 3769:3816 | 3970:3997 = 0.30 mag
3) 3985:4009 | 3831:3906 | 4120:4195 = -0.21 mag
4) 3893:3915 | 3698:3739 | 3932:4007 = -0.09 mag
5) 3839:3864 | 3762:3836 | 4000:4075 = 0.25 mag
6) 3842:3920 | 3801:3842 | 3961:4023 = -0.05 mag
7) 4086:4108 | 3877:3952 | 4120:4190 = -0.12 mag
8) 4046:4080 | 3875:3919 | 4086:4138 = 0.04 mag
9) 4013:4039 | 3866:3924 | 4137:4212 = -0.20 mag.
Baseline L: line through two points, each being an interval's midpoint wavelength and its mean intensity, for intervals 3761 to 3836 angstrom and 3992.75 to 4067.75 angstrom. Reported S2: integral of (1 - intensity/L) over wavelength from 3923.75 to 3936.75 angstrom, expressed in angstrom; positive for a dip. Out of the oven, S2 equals 7.6 angstrom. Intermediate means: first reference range 6.56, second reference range 10.2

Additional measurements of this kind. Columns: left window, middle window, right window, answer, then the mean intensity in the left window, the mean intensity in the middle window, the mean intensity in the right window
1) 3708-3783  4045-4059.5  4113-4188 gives -0.3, 6.26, 10.1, 11.1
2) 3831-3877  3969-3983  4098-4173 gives 3.4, 5.63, 6.07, 11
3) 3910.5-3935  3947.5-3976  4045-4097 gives 5.0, 5.87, 5.73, 10.3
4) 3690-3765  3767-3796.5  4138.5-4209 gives -4.7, 6.17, 7.81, 10.9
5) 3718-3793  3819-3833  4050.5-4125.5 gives 6.2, 6.31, 4.02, 10.7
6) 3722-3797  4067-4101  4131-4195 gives -2.3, 6.41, 10.7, 10.9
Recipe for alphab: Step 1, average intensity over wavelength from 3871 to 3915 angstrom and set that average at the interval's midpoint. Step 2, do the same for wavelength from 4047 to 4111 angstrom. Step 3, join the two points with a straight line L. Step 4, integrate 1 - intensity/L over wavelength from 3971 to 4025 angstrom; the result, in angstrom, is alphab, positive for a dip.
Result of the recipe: -3.3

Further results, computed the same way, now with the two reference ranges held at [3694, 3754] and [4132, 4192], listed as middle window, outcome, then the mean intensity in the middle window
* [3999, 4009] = -1.0 angstrom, 10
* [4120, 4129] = -1.0 angstrom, 11.6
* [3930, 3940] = 6.9 angstrom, 2.55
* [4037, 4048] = -0.9 angstrom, 10.3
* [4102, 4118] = -1.0 angstrom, 11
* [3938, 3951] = 4.5 angstrom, 5.55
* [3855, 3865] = 2.5 angstrom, 5.66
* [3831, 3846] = 6.5 angstrom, 4.1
